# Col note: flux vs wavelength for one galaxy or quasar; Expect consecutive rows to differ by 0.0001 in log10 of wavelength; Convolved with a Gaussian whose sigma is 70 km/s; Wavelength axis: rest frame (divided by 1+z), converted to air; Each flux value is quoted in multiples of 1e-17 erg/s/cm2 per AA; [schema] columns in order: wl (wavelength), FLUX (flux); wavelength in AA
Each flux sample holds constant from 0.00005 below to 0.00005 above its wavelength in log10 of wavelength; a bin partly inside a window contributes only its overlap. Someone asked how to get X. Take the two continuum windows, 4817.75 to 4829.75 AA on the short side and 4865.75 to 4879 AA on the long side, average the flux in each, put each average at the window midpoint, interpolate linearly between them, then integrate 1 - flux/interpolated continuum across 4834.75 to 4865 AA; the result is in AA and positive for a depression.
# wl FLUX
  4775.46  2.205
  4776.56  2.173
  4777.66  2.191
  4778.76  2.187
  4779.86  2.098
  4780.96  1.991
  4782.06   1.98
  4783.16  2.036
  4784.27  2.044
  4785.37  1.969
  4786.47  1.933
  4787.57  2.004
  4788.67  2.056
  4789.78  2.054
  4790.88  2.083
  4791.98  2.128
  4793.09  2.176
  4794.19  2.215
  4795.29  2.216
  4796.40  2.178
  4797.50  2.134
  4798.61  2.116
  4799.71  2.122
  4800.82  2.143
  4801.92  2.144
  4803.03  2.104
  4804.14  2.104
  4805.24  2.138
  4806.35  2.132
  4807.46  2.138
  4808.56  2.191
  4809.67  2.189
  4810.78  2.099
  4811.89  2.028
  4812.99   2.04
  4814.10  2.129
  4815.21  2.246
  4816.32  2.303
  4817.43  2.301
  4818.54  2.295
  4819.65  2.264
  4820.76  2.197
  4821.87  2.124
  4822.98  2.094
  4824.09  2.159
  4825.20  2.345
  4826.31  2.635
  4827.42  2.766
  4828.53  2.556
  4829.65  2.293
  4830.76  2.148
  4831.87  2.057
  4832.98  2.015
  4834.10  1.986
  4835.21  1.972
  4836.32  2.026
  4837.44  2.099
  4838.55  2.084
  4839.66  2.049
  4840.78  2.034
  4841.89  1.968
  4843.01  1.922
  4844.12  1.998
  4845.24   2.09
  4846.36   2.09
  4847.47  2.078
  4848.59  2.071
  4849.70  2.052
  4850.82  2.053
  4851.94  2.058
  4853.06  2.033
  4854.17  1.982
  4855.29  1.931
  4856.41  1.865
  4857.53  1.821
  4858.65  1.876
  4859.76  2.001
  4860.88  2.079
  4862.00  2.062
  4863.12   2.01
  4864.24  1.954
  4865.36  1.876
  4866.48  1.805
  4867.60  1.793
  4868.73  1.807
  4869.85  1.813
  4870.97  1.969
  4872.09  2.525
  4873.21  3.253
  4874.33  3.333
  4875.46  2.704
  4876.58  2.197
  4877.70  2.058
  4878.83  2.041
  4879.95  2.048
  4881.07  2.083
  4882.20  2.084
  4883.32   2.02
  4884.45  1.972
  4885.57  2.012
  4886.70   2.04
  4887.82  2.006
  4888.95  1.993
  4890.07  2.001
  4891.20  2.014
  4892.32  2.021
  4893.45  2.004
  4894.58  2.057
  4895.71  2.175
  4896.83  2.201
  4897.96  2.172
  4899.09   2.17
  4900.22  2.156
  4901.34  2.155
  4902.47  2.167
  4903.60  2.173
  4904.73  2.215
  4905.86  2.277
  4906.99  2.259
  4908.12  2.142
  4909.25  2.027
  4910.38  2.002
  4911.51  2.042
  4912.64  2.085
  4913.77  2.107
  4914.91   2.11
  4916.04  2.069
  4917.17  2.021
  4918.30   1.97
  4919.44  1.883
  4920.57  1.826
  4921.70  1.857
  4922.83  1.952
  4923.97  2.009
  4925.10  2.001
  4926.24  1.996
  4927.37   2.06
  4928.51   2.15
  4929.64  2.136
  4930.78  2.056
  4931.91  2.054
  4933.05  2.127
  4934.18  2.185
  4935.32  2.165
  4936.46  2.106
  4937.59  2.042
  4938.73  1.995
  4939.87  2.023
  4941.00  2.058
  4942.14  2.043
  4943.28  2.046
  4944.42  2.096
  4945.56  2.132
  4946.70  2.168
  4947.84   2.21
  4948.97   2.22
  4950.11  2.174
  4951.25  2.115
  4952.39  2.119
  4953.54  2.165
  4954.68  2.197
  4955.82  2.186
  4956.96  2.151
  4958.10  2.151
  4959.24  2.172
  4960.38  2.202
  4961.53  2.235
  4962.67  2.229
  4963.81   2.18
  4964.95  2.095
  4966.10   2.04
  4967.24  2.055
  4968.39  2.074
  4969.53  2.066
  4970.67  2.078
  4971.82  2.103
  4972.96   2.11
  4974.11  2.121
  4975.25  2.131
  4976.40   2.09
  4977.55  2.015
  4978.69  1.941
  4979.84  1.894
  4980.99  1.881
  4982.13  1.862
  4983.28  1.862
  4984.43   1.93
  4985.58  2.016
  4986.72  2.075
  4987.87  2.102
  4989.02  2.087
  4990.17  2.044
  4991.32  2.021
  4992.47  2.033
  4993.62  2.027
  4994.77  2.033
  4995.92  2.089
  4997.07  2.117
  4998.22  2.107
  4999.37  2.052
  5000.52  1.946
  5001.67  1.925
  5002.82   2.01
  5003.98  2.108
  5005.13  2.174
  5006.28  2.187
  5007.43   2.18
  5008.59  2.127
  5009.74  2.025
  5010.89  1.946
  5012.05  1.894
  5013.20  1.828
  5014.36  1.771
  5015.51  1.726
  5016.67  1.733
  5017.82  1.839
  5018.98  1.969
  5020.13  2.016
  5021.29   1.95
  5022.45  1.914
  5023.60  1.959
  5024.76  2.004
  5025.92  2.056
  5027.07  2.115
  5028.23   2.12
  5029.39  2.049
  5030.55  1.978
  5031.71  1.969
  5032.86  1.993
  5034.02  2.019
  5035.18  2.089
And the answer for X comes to 3.9 AA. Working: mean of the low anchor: 2.34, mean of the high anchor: 2.28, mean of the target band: 2.01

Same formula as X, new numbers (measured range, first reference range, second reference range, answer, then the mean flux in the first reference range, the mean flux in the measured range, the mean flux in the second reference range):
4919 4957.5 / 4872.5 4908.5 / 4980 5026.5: 0.50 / 2.2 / 2.08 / 1.99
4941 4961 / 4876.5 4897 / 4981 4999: -1.13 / 2.05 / 2.15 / 2.02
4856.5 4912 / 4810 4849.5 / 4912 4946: -0.48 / 2.16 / 2.11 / 2.04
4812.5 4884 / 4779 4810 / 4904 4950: -1.51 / 2.1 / 2.13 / 2.07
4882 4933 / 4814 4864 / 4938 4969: 1.41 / 2.11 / 2.06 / 2.13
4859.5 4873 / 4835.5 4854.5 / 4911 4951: 0.26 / 2.04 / 2.01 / 2.06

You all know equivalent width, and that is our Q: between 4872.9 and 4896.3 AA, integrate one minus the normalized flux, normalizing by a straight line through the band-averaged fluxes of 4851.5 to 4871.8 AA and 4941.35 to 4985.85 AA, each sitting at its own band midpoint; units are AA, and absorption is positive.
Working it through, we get -2.5 AA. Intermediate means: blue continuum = 1.94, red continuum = 2.09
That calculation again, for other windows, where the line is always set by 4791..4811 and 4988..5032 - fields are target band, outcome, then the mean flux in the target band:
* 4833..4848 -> 0.6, 2.03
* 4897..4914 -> -0.6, 2.15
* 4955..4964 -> -0.7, 2.19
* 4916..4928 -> 0.6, 1.96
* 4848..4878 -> -0.1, 2.11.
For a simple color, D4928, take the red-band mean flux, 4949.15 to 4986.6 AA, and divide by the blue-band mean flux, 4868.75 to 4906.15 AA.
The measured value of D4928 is 1.0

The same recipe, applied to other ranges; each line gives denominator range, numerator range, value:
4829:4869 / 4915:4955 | 1.03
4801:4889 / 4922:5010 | 0.98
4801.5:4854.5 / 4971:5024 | 0.93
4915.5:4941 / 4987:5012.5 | 1.01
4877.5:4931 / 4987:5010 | 1.00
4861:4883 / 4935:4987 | 0.96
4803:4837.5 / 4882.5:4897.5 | 0.93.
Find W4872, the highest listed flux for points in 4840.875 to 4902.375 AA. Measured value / 3.333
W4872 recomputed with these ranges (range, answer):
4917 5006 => 2.235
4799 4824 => 2.303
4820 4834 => 2.766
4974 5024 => 2.187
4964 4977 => 2.131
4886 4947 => 2.277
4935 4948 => 2.21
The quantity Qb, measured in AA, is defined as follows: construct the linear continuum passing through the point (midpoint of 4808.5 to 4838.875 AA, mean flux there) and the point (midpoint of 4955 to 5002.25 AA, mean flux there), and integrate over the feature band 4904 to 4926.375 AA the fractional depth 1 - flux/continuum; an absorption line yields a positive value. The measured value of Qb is 0.8 AA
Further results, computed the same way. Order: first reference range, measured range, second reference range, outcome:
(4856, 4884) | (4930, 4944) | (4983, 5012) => 0.1 AA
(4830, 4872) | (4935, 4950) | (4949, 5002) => -0.4 AA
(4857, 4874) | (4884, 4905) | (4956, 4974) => -0.1 AA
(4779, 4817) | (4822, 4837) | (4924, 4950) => -0.9 AA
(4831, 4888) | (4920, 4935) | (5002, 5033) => 0.0 AA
